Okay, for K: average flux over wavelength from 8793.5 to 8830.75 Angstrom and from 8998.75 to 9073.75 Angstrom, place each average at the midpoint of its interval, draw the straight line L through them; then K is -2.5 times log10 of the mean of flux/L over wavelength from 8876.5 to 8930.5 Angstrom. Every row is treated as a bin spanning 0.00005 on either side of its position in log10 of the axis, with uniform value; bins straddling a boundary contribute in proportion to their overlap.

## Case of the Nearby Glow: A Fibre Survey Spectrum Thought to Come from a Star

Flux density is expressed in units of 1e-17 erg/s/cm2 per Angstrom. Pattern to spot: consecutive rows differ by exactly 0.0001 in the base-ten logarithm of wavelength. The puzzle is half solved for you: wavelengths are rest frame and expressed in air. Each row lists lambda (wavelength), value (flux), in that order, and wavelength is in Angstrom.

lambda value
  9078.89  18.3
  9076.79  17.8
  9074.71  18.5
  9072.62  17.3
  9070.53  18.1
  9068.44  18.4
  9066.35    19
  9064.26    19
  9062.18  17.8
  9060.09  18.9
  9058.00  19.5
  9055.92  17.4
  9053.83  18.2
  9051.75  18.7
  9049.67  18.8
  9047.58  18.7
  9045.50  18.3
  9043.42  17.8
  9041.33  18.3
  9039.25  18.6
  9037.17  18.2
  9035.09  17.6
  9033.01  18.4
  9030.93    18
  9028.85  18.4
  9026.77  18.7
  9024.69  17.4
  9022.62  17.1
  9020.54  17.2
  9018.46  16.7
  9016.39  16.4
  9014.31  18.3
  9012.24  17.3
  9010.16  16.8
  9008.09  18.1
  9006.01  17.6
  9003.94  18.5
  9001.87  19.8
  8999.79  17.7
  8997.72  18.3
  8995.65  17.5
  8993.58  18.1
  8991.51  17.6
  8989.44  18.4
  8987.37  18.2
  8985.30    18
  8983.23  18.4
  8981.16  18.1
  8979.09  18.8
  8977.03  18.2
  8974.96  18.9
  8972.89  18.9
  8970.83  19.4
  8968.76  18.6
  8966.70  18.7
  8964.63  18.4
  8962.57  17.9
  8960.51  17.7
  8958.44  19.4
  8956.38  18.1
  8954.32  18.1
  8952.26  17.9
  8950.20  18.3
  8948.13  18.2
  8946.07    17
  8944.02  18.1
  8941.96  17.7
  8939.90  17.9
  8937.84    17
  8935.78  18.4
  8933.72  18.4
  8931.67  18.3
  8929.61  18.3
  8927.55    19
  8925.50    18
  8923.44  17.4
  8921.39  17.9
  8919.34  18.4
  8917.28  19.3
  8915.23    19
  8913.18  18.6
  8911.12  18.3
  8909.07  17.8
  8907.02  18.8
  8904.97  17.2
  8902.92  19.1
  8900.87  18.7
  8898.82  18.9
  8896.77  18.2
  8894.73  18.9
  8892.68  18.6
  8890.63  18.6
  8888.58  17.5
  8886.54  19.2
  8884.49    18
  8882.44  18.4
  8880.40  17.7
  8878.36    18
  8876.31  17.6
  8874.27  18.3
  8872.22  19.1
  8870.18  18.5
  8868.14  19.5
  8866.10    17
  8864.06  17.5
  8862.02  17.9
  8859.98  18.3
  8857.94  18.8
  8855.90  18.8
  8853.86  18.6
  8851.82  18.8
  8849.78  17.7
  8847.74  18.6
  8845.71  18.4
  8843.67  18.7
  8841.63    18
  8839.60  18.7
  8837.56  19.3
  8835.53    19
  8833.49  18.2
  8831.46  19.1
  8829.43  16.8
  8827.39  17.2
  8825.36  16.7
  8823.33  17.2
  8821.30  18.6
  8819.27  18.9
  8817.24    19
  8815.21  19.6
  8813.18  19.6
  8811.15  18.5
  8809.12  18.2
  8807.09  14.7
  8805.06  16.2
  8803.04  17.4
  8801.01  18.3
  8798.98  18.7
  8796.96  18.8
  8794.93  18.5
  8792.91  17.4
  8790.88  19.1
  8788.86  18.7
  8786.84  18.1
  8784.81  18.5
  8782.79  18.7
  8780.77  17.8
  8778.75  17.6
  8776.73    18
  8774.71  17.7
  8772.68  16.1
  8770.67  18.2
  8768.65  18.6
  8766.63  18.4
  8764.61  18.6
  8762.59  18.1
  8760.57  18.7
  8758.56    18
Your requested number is -0.02 mag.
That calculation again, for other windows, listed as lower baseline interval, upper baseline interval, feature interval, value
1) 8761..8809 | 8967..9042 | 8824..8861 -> -0.020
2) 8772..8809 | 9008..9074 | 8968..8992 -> -0.029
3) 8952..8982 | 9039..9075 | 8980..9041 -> 0.032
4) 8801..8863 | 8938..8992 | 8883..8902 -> -0.017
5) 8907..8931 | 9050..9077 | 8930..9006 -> 0.008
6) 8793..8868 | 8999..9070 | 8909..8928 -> -0.014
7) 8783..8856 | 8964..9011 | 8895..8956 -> 0.004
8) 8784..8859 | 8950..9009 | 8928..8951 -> 0.020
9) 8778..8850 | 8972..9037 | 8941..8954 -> 0.010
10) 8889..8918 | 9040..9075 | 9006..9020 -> 0.070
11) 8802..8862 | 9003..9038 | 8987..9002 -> -0.021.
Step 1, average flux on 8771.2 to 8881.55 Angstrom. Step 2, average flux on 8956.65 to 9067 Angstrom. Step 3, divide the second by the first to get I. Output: 1.00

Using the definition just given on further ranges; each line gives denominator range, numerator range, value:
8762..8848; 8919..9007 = 1.00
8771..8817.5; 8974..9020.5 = 1.00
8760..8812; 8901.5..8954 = 1.01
